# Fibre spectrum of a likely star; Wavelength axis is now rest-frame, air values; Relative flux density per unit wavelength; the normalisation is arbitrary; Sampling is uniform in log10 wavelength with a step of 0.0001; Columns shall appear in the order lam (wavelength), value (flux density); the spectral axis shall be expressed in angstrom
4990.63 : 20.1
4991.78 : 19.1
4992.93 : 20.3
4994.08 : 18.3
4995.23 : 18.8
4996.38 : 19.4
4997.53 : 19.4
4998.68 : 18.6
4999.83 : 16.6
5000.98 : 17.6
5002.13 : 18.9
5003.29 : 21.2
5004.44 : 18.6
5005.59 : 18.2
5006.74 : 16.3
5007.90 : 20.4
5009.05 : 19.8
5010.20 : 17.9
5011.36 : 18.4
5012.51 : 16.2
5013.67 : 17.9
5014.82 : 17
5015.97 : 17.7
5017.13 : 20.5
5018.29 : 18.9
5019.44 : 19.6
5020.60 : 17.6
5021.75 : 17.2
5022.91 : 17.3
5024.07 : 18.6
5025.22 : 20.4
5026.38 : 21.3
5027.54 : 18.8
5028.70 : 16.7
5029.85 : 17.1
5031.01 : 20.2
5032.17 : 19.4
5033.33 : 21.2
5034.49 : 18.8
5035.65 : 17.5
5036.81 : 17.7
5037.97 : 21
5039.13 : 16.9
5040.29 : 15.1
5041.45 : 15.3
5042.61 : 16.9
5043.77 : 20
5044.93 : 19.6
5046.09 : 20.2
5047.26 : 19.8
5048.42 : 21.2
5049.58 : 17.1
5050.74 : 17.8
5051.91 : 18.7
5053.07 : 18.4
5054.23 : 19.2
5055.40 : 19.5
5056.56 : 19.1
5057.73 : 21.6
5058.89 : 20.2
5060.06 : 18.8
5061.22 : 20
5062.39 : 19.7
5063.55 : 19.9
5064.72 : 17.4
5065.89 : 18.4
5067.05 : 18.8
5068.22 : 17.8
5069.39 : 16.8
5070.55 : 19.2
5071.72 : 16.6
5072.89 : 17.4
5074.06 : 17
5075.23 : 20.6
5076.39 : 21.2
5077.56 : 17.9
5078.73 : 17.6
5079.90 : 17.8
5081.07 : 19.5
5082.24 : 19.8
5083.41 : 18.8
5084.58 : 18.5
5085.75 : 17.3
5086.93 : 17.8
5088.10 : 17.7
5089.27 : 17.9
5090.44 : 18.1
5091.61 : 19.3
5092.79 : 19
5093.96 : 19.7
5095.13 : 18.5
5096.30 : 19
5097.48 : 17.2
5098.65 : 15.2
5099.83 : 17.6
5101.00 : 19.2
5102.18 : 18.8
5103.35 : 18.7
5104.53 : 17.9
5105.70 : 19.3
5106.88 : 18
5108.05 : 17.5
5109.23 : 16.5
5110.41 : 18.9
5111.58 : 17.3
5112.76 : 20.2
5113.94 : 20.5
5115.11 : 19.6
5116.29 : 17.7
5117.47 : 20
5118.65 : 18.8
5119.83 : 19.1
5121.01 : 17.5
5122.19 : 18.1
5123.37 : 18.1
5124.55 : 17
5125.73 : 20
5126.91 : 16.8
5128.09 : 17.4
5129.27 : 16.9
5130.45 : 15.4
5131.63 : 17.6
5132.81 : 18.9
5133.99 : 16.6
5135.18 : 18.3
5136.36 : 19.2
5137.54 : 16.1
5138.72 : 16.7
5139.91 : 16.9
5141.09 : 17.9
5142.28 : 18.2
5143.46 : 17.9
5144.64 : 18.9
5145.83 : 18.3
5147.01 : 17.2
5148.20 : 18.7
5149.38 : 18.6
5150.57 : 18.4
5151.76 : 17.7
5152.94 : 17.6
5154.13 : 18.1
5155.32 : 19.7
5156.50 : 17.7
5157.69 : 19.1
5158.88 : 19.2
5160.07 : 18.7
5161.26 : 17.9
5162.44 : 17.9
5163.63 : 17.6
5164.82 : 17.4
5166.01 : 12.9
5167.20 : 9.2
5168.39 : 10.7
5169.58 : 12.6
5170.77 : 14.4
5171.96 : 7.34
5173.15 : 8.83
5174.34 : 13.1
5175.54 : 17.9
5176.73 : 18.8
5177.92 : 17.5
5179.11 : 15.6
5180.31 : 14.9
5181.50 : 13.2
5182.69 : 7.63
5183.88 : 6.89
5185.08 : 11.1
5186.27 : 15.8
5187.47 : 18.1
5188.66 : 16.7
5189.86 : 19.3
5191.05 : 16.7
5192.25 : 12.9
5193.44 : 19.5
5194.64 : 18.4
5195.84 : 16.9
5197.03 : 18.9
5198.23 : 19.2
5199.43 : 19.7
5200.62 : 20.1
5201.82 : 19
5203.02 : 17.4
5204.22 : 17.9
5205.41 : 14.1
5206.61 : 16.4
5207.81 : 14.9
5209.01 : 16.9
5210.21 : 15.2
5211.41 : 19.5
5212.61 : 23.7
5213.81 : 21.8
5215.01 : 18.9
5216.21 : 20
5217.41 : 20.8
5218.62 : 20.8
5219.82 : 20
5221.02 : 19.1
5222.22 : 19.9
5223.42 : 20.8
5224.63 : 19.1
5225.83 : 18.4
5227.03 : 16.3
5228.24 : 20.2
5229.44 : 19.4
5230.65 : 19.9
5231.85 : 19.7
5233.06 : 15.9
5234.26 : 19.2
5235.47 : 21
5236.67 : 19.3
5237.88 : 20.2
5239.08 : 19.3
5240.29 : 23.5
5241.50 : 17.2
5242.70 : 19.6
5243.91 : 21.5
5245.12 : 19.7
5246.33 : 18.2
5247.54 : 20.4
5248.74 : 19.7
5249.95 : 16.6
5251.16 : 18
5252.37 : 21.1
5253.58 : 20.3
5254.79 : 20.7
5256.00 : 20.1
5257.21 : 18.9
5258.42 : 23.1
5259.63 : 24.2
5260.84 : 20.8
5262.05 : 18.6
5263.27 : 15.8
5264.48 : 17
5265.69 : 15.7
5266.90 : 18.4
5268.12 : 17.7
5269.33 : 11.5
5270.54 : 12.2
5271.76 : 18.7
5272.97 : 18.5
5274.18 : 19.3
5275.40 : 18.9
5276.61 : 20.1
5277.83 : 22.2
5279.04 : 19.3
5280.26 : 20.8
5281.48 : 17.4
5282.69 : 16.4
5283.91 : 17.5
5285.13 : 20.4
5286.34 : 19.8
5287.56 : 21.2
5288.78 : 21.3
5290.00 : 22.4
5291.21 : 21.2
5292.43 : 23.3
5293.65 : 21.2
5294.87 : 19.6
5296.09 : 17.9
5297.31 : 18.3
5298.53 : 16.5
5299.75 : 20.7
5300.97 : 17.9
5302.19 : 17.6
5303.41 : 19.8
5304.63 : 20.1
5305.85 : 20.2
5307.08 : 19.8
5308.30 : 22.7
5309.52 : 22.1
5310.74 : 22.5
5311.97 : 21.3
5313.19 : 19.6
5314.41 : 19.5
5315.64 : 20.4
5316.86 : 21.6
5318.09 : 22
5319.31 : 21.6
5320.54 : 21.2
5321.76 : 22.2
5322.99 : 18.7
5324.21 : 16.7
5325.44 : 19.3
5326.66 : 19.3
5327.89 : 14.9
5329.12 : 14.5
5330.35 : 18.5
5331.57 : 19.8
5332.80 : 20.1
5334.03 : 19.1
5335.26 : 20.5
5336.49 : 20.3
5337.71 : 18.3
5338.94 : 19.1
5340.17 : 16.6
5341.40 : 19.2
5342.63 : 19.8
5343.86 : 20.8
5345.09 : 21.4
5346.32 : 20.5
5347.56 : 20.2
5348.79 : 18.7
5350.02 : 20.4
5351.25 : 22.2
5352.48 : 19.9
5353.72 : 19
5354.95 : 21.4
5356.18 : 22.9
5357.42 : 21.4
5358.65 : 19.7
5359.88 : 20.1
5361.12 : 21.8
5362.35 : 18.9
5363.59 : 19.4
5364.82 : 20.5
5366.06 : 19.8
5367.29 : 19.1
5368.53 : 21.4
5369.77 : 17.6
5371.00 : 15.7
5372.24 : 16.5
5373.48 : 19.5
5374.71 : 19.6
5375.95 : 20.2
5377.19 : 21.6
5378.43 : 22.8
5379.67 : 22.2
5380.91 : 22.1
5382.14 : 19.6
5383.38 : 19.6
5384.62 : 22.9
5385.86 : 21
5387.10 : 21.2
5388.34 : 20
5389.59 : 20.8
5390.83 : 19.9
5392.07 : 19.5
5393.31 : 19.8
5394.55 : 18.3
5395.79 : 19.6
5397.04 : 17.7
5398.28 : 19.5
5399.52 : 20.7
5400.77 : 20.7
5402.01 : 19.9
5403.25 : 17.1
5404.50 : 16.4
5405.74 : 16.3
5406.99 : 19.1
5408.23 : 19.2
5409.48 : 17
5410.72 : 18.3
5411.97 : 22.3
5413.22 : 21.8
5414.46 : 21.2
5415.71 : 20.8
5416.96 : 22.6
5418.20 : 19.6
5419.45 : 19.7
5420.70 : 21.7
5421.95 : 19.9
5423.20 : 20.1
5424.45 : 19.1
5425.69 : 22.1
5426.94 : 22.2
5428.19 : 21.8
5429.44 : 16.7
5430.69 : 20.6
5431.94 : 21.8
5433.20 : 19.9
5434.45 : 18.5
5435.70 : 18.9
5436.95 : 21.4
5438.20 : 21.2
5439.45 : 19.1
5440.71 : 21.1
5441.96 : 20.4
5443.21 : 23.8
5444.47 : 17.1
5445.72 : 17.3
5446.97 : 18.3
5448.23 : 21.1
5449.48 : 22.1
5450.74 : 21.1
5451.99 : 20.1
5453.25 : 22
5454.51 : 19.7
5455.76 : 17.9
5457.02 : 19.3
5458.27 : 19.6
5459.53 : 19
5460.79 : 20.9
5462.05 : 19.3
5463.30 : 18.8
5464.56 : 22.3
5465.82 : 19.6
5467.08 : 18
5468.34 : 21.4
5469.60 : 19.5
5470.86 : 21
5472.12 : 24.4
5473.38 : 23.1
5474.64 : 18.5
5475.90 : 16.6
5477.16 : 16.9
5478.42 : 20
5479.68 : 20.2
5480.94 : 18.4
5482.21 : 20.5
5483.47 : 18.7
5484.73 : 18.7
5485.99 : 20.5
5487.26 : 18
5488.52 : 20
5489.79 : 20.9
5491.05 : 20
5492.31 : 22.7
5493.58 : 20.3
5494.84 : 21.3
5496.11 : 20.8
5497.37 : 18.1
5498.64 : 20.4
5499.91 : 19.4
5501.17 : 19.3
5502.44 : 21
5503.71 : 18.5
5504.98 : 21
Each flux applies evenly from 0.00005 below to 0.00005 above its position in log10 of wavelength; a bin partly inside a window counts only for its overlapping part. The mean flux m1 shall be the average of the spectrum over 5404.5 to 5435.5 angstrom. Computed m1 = 20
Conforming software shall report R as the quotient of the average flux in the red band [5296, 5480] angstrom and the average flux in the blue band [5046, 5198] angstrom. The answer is 1.1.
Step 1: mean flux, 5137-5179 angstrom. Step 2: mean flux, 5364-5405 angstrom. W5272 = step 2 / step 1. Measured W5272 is 1.2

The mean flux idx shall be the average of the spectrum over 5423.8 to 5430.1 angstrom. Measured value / 20.4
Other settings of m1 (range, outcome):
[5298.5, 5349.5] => 19.7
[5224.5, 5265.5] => 19.5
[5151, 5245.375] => 17.3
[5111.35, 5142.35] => 18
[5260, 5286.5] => 18.1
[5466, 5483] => 19.9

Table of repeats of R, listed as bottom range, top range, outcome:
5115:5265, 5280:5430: 1.12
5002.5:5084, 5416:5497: 1.08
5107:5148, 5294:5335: 1.09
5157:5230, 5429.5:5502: 1.19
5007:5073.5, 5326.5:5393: 1.07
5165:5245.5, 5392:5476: 1.16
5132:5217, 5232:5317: 1.16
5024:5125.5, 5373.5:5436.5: 1.08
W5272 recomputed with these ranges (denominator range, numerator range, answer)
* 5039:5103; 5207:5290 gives 1.03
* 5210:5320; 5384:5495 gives 1.02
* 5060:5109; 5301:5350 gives 1.07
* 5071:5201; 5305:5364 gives 1.16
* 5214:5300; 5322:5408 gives 1.01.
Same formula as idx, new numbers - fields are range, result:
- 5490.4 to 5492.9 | 21.4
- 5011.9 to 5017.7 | 17.9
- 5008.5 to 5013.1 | 18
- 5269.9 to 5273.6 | 16.5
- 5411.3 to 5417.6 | 21.7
